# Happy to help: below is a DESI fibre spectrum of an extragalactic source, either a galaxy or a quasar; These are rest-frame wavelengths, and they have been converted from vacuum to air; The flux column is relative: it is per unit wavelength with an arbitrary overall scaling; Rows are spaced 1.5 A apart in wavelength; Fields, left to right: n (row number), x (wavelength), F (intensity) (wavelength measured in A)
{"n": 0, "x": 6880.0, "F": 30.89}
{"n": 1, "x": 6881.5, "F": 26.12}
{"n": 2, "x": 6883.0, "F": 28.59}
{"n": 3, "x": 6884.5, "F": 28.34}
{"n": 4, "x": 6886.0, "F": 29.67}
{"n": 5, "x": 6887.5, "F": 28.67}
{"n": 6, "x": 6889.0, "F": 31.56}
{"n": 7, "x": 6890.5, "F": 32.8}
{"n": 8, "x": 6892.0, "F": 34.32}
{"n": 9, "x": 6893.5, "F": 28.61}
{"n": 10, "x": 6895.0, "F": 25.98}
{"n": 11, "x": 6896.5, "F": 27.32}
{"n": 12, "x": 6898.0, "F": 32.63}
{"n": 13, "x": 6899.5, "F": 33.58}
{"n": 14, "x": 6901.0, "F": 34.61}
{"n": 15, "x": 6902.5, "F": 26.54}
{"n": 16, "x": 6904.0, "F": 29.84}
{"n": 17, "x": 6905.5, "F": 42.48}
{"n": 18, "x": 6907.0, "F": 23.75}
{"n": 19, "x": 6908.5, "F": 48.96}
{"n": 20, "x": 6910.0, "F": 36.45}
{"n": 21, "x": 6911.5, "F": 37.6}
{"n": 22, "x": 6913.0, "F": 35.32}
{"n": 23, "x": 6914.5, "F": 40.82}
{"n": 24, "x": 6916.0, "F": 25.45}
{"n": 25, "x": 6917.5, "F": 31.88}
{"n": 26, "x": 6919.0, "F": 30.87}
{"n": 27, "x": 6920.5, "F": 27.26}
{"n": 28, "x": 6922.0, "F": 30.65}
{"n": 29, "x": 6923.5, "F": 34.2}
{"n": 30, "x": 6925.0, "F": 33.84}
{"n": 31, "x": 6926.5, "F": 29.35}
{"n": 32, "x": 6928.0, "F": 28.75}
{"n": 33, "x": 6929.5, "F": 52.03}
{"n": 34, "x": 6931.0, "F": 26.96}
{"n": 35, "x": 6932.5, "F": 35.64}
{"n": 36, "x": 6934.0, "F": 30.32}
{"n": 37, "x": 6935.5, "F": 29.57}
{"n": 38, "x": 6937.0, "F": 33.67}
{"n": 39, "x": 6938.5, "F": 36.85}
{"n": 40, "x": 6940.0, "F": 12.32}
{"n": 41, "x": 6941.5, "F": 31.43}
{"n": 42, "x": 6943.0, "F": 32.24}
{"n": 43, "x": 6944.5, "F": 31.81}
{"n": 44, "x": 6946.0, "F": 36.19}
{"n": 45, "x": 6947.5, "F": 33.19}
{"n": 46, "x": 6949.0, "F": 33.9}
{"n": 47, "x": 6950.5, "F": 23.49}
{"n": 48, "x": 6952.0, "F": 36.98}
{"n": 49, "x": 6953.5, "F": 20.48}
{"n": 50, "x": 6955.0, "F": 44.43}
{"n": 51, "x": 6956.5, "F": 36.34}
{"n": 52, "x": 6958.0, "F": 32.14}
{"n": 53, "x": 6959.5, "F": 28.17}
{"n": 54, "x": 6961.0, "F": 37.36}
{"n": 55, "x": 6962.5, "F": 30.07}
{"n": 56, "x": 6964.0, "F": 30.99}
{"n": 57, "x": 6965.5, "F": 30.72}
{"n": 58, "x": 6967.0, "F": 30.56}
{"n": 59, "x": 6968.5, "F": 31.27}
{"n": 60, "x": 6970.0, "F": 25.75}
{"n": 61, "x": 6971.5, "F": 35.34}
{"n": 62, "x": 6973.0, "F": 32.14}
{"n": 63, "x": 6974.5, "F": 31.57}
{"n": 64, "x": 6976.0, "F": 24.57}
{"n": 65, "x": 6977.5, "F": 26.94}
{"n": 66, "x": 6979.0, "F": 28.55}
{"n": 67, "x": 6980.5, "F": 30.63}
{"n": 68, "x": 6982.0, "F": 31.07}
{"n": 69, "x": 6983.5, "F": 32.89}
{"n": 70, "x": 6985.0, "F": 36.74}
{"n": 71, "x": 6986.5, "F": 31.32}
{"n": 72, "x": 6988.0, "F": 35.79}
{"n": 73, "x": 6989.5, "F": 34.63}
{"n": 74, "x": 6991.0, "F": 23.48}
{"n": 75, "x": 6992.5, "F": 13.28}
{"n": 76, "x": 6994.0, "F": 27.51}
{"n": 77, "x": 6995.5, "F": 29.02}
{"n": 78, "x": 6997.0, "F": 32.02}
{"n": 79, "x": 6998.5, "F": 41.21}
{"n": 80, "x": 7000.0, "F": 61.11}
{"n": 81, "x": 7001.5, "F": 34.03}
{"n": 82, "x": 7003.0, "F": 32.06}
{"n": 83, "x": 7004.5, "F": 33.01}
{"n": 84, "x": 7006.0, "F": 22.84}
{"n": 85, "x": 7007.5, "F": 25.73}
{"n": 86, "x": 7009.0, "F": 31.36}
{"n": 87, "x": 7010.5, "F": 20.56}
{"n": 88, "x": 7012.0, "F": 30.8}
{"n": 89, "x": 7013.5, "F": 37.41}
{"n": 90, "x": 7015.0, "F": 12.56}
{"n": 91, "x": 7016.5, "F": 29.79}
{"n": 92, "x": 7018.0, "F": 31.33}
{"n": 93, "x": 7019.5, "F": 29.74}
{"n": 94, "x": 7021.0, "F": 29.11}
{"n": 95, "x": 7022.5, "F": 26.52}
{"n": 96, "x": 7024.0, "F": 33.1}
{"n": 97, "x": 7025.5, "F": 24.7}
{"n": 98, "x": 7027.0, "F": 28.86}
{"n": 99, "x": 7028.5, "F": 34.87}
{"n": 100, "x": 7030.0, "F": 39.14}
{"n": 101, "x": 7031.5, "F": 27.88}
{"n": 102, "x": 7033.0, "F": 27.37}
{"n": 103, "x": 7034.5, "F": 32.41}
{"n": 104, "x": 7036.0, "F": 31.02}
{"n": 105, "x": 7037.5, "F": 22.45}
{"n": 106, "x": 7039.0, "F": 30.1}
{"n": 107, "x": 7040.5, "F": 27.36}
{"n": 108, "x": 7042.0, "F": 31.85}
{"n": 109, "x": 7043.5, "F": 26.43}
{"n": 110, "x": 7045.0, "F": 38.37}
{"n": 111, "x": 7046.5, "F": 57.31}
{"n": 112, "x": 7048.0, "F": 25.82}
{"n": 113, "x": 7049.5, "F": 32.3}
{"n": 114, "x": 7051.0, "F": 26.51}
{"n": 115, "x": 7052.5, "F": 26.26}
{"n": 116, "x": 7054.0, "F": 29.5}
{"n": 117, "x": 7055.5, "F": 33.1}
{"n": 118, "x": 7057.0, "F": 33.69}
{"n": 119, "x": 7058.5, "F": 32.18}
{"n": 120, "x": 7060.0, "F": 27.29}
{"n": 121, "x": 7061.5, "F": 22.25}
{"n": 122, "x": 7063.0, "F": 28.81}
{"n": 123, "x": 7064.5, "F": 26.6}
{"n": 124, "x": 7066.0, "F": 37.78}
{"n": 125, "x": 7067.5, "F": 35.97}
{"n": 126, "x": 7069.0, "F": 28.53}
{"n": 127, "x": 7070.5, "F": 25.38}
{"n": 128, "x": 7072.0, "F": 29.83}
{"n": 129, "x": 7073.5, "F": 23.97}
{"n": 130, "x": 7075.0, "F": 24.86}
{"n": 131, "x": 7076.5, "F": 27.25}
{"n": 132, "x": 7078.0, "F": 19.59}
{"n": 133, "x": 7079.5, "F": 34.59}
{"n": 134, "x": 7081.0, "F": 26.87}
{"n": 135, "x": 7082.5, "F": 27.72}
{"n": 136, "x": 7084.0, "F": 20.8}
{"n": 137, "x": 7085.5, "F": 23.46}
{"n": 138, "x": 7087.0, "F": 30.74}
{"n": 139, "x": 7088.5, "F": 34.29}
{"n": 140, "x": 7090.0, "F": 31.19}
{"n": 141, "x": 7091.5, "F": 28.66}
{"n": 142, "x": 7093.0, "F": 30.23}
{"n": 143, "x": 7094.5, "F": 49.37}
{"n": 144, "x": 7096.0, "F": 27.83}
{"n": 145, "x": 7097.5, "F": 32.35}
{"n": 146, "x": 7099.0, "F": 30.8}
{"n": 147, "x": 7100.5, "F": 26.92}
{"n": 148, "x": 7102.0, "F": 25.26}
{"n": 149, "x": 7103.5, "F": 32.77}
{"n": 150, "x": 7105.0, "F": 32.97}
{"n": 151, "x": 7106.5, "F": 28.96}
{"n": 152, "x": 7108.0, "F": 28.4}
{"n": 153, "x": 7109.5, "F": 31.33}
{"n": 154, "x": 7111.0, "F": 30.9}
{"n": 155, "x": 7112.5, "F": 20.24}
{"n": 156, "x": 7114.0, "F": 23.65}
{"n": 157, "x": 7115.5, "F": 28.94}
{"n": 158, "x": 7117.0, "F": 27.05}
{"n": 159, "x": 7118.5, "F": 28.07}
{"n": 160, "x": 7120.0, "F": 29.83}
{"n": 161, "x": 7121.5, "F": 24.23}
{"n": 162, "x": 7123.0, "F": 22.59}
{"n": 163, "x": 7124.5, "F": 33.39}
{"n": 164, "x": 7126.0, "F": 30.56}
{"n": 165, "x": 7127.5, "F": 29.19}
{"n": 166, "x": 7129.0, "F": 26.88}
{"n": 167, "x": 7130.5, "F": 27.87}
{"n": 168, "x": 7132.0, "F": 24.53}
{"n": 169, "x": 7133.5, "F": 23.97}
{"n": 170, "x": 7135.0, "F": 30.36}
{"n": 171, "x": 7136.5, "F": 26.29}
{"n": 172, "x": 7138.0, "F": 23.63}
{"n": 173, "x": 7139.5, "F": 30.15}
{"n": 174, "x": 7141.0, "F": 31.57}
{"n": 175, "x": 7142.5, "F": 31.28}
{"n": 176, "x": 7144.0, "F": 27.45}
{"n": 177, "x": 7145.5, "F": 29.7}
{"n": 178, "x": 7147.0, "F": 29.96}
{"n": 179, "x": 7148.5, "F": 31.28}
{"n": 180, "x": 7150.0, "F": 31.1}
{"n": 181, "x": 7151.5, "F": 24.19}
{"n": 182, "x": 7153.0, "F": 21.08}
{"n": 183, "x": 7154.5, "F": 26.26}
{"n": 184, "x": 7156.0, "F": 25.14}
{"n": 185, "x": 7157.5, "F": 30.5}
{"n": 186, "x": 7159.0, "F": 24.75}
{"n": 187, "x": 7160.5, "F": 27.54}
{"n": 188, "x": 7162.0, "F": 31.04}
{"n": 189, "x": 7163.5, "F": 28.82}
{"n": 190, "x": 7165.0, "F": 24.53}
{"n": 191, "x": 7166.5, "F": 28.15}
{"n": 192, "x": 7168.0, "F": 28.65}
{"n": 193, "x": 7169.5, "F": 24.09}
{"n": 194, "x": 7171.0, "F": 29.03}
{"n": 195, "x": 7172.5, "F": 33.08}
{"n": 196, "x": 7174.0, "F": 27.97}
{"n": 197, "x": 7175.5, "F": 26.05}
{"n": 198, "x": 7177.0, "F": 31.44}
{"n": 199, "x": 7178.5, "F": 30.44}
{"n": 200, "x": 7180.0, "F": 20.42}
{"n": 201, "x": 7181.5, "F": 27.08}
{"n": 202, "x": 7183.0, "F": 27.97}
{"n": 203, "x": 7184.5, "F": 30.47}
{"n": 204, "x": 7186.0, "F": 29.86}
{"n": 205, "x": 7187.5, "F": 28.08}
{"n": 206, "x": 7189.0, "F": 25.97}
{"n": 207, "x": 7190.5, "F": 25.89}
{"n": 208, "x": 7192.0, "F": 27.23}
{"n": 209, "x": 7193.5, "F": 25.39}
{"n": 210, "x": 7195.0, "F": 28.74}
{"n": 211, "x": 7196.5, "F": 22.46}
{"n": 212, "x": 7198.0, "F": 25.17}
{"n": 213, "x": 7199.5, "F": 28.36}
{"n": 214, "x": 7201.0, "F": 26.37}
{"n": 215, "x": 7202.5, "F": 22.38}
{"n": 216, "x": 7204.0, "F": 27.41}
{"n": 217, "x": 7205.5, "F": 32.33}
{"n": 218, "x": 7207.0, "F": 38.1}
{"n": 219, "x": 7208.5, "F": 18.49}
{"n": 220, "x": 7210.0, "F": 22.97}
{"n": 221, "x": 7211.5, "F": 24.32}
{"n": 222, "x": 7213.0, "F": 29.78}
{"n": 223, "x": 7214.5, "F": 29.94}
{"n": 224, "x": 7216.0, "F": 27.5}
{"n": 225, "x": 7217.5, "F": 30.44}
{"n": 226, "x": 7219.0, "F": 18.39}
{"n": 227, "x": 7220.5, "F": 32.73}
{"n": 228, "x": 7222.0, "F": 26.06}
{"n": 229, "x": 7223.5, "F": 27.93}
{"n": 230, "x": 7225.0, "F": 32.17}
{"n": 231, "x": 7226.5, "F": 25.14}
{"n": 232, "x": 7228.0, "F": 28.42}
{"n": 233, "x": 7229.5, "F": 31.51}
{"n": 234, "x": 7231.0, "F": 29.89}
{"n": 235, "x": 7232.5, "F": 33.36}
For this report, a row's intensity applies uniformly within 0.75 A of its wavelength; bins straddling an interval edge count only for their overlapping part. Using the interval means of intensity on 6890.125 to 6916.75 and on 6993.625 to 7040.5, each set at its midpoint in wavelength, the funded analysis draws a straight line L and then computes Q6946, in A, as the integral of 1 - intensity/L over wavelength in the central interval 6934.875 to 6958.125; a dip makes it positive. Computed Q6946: 0.5 A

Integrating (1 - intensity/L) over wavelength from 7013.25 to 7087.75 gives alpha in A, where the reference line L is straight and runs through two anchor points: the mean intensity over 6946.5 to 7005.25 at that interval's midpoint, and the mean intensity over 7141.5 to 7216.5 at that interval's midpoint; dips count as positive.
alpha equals 2.3 A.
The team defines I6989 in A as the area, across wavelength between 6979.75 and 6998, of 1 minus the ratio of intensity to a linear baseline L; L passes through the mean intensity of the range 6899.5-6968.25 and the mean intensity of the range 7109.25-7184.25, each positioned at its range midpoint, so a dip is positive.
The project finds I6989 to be 0.8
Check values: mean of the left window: 32.6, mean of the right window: 27.7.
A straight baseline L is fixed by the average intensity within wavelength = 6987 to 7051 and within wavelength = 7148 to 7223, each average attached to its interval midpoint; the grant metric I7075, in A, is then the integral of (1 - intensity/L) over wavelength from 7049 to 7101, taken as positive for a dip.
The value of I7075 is 0.5 A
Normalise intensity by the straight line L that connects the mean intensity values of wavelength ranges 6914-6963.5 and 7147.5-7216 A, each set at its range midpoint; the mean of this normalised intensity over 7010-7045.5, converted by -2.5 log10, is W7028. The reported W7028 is 0.036 mag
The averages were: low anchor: 32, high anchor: 27.4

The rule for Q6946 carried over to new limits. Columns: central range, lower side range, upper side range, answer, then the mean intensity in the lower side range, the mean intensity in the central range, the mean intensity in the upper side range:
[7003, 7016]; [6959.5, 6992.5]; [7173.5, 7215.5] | 1.3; 30.6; 27.1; 27.2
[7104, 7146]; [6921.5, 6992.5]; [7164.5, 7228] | 0.8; 31.5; 28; 27.4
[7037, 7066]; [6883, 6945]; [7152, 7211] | -1.1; 32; 30.7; 27.1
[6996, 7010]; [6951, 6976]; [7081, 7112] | -1.4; 31.8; 34.5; 30.1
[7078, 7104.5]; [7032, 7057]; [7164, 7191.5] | 0.0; 31.2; 30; 27.7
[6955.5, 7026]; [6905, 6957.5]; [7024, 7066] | 2.5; 33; 30.7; 30.7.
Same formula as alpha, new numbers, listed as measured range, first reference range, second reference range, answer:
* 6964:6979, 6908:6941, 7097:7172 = 0.95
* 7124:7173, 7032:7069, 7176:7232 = 1.23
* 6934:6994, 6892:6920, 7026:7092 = 1.96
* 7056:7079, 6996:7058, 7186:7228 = 1.47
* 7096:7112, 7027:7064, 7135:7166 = -0.32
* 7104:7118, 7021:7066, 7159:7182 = 0.47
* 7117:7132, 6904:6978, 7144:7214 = 0.36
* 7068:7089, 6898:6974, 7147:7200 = 1.73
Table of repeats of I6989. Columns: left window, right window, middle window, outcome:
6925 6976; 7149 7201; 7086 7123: -1.2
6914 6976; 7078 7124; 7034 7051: -1.2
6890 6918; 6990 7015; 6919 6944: 0.6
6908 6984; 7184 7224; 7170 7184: -0.3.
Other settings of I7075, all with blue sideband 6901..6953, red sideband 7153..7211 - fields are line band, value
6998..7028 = 0.09 A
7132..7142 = 0.24 A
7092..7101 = -1.21 A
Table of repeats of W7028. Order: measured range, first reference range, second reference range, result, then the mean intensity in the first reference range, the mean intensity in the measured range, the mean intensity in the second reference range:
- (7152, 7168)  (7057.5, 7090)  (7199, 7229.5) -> 0.04 mag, 28.2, 26.8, 27.6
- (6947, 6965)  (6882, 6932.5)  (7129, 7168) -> -0.03 mag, 32.4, 32.3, 27.7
